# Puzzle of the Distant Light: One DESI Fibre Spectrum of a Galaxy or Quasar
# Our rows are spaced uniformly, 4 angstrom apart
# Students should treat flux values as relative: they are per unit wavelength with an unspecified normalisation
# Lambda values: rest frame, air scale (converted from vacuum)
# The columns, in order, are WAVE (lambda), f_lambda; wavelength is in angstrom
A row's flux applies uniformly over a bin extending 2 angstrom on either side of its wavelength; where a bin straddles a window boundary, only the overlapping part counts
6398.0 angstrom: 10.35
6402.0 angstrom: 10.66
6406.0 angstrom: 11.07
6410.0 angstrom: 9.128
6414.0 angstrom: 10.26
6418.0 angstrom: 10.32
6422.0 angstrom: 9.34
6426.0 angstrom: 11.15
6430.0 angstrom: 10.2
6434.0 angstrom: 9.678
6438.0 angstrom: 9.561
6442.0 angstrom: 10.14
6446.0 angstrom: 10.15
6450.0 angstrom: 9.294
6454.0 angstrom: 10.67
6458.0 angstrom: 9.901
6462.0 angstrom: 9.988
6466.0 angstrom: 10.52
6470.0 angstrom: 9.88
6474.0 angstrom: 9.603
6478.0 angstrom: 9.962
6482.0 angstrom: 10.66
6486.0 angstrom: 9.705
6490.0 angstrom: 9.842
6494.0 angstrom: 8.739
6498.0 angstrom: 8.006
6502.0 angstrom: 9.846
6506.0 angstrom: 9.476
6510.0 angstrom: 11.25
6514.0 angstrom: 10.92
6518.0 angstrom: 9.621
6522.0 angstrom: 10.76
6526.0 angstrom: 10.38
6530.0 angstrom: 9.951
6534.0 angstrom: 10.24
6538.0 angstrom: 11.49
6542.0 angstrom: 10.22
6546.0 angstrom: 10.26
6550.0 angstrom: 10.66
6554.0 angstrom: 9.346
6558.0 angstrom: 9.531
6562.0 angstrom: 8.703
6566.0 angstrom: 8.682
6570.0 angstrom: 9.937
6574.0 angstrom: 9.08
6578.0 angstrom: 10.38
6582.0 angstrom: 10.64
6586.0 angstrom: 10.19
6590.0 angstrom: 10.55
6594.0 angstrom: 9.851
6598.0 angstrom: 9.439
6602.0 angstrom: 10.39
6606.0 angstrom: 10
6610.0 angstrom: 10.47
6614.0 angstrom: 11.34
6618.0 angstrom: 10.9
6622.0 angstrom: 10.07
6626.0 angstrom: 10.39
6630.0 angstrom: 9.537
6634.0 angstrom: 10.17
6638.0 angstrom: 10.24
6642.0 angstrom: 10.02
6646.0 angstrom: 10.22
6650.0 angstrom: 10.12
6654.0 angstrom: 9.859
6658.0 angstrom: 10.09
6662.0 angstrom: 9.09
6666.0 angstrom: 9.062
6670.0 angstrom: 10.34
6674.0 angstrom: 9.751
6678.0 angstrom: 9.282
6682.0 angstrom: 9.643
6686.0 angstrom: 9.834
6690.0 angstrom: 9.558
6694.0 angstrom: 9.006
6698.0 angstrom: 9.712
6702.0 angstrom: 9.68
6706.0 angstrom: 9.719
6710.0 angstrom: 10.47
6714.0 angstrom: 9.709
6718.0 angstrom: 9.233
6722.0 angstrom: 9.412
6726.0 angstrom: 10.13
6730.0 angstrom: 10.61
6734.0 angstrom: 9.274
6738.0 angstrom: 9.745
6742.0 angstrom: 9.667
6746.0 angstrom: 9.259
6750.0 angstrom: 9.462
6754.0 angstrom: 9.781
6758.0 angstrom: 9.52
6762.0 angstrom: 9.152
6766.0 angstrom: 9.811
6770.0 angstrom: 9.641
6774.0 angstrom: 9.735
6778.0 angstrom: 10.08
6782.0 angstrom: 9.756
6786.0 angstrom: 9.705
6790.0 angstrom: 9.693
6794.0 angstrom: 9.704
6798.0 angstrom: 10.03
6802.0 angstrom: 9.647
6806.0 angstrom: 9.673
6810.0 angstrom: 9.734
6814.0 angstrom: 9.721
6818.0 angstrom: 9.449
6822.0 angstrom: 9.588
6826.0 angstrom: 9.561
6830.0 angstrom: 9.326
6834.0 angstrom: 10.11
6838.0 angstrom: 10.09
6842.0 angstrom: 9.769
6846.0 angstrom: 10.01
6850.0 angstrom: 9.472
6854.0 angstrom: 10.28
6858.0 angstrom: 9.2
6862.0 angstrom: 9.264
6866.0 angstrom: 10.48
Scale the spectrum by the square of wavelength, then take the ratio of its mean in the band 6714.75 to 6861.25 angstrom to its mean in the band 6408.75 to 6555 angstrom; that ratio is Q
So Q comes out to 1.1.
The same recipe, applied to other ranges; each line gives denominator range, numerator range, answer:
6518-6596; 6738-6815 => 1.03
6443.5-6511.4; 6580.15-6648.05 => 1.09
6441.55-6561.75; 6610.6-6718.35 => 1.04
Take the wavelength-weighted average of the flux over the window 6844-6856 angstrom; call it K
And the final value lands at 9.92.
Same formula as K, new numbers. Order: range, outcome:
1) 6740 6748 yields 9.46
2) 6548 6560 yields 9.85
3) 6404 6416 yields 10.2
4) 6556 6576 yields 9.19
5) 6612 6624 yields 10.8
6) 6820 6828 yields 9.57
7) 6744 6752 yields 9.36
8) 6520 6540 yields 10.6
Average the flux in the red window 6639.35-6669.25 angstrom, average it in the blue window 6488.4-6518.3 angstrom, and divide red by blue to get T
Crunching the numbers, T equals 1.01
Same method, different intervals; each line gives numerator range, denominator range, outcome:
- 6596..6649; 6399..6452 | 1.02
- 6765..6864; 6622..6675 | 0.98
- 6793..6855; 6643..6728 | 1.00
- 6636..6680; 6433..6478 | 0.99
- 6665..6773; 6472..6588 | 0.97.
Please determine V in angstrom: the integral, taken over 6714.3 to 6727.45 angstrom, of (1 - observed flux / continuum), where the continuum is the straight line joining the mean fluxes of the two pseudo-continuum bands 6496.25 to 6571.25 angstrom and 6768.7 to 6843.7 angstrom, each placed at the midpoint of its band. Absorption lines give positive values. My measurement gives 0.3 angstrom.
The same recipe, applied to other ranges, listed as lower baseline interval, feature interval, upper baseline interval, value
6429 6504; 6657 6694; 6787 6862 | 0.6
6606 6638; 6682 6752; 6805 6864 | 2.7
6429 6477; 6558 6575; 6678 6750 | 1.2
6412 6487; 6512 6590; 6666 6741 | -1.2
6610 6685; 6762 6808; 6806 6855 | 0.3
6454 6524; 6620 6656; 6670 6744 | -1.1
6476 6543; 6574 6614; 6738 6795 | -1.2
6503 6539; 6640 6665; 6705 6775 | 0.3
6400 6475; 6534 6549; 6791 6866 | -0.9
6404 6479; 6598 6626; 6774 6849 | -1.5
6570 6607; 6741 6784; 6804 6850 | 0.8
